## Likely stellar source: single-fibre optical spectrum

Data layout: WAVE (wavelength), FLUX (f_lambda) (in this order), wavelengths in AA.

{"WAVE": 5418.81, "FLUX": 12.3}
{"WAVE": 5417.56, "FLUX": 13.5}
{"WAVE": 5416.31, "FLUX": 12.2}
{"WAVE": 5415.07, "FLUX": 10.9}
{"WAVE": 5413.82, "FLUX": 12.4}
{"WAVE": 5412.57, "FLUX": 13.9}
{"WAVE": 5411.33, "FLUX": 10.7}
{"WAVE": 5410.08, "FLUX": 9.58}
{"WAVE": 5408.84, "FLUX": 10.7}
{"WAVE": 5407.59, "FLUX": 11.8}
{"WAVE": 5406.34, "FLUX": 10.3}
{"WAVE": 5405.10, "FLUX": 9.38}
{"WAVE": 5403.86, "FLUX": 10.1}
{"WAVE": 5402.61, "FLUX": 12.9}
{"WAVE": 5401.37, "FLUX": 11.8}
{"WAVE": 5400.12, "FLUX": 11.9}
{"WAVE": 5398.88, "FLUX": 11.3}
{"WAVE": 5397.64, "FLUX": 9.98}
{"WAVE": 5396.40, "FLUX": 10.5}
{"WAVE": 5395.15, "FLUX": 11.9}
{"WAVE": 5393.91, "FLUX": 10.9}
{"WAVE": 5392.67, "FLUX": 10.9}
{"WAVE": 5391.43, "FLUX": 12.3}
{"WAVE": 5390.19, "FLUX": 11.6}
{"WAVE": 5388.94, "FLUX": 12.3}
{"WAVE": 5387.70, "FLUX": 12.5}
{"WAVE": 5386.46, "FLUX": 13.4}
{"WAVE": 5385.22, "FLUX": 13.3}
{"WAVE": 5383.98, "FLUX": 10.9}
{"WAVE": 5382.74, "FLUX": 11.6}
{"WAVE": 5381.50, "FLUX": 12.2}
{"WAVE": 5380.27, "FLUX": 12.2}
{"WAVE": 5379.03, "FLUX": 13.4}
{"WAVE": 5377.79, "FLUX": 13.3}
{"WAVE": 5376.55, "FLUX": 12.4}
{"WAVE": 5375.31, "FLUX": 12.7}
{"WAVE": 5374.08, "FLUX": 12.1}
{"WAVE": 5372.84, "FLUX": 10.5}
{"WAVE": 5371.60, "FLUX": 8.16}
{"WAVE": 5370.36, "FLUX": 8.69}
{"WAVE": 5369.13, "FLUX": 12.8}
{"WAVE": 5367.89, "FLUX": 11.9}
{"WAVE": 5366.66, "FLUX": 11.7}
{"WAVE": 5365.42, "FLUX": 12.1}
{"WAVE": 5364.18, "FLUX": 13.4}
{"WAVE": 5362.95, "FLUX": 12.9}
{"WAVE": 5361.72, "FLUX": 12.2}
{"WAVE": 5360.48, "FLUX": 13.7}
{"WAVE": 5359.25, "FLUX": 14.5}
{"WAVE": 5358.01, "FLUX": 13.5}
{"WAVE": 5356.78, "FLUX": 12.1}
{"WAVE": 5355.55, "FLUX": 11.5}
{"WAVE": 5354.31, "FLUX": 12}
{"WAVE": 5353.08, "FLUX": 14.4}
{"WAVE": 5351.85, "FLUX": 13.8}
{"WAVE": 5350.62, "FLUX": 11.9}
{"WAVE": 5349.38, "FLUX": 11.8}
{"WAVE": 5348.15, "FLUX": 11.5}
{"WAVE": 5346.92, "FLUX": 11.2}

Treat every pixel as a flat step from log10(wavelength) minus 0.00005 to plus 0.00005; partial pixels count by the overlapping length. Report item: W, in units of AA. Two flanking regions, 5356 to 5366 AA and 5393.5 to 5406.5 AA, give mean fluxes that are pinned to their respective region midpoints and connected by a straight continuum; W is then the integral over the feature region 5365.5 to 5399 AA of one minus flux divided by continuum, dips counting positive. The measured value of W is 0.6 AA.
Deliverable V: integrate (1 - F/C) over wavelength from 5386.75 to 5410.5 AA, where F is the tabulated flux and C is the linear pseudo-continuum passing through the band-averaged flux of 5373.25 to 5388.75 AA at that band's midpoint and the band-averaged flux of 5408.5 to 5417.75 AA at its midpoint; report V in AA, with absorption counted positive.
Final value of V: 1.6 AA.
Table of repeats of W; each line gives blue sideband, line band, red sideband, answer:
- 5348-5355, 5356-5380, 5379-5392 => 0.5 AA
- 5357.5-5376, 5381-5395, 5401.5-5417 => -0.4 AA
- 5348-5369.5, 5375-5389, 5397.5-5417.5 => -0.6 AA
